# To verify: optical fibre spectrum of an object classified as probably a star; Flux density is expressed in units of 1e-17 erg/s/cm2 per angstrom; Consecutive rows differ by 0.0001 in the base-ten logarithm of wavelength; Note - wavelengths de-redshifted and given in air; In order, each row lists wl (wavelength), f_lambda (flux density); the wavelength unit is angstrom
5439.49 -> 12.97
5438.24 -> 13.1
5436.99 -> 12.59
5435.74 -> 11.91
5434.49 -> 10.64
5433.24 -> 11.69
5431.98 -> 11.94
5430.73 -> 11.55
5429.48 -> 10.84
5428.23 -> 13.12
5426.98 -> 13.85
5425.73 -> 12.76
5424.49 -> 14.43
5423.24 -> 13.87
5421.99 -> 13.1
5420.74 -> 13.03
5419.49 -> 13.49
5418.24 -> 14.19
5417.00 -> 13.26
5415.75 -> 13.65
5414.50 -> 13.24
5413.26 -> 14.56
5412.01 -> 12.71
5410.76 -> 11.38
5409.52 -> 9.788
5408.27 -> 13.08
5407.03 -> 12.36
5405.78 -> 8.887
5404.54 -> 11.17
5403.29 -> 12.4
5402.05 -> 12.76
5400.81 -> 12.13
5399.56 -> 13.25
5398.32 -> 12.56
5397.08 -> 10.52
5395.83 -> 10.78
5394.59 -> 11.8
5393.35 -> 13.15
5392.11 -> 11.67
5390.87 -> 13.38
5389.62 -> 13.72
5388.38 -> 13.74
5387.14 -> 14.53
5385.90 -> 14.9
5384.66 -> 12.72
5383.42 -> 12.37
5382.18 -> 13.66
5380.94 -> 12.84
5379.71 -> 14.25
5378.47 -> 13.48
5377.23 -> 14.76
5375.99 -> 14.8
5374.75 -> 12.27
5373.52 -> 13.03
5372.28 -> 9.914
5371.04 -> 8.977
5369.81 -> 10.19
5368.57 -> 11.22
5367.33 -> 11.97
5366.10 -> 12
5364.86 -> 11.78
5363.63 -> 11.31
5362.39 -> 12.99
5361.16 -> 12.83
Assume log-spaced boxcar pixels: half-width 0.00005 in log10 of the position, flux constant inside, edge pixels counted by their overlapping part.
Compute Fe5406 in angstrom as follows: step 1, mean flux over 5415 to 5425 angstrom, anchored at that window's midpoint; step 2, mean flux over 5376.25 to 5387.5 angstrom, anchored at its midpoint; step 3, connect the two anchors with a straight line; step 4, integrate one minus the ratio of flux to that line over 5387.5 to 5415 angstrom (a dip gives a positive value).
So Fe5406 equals 2.9 angstrom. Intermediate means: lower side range 13.7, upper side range 13.6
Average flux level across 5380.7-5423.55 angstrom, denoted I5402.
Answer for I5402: 12.7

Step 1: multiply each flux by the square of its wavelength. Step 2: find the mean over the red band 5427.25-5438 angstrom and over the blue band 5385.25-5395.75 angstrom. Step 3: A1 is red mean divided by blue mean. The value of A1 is 0.91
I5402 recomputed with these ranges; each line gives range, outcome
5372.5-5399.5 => 13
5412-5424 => 13.6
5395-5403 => 12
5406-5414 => 12.2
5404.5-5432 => 12.7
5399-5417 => 12.3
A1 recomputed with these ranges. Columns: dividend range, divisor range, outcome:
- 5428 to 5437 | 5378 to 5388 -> 0.87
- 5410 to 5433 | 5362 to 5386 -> 1.07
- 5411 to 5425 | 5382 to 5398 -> 1.07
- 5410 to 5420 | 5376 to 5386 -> 0.99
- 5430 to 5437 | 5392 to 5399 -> 1.00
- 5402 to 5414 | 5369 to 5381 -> 0.97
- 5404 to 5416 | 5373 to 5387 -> 0.90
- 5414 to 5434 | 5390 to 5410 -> 1.10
